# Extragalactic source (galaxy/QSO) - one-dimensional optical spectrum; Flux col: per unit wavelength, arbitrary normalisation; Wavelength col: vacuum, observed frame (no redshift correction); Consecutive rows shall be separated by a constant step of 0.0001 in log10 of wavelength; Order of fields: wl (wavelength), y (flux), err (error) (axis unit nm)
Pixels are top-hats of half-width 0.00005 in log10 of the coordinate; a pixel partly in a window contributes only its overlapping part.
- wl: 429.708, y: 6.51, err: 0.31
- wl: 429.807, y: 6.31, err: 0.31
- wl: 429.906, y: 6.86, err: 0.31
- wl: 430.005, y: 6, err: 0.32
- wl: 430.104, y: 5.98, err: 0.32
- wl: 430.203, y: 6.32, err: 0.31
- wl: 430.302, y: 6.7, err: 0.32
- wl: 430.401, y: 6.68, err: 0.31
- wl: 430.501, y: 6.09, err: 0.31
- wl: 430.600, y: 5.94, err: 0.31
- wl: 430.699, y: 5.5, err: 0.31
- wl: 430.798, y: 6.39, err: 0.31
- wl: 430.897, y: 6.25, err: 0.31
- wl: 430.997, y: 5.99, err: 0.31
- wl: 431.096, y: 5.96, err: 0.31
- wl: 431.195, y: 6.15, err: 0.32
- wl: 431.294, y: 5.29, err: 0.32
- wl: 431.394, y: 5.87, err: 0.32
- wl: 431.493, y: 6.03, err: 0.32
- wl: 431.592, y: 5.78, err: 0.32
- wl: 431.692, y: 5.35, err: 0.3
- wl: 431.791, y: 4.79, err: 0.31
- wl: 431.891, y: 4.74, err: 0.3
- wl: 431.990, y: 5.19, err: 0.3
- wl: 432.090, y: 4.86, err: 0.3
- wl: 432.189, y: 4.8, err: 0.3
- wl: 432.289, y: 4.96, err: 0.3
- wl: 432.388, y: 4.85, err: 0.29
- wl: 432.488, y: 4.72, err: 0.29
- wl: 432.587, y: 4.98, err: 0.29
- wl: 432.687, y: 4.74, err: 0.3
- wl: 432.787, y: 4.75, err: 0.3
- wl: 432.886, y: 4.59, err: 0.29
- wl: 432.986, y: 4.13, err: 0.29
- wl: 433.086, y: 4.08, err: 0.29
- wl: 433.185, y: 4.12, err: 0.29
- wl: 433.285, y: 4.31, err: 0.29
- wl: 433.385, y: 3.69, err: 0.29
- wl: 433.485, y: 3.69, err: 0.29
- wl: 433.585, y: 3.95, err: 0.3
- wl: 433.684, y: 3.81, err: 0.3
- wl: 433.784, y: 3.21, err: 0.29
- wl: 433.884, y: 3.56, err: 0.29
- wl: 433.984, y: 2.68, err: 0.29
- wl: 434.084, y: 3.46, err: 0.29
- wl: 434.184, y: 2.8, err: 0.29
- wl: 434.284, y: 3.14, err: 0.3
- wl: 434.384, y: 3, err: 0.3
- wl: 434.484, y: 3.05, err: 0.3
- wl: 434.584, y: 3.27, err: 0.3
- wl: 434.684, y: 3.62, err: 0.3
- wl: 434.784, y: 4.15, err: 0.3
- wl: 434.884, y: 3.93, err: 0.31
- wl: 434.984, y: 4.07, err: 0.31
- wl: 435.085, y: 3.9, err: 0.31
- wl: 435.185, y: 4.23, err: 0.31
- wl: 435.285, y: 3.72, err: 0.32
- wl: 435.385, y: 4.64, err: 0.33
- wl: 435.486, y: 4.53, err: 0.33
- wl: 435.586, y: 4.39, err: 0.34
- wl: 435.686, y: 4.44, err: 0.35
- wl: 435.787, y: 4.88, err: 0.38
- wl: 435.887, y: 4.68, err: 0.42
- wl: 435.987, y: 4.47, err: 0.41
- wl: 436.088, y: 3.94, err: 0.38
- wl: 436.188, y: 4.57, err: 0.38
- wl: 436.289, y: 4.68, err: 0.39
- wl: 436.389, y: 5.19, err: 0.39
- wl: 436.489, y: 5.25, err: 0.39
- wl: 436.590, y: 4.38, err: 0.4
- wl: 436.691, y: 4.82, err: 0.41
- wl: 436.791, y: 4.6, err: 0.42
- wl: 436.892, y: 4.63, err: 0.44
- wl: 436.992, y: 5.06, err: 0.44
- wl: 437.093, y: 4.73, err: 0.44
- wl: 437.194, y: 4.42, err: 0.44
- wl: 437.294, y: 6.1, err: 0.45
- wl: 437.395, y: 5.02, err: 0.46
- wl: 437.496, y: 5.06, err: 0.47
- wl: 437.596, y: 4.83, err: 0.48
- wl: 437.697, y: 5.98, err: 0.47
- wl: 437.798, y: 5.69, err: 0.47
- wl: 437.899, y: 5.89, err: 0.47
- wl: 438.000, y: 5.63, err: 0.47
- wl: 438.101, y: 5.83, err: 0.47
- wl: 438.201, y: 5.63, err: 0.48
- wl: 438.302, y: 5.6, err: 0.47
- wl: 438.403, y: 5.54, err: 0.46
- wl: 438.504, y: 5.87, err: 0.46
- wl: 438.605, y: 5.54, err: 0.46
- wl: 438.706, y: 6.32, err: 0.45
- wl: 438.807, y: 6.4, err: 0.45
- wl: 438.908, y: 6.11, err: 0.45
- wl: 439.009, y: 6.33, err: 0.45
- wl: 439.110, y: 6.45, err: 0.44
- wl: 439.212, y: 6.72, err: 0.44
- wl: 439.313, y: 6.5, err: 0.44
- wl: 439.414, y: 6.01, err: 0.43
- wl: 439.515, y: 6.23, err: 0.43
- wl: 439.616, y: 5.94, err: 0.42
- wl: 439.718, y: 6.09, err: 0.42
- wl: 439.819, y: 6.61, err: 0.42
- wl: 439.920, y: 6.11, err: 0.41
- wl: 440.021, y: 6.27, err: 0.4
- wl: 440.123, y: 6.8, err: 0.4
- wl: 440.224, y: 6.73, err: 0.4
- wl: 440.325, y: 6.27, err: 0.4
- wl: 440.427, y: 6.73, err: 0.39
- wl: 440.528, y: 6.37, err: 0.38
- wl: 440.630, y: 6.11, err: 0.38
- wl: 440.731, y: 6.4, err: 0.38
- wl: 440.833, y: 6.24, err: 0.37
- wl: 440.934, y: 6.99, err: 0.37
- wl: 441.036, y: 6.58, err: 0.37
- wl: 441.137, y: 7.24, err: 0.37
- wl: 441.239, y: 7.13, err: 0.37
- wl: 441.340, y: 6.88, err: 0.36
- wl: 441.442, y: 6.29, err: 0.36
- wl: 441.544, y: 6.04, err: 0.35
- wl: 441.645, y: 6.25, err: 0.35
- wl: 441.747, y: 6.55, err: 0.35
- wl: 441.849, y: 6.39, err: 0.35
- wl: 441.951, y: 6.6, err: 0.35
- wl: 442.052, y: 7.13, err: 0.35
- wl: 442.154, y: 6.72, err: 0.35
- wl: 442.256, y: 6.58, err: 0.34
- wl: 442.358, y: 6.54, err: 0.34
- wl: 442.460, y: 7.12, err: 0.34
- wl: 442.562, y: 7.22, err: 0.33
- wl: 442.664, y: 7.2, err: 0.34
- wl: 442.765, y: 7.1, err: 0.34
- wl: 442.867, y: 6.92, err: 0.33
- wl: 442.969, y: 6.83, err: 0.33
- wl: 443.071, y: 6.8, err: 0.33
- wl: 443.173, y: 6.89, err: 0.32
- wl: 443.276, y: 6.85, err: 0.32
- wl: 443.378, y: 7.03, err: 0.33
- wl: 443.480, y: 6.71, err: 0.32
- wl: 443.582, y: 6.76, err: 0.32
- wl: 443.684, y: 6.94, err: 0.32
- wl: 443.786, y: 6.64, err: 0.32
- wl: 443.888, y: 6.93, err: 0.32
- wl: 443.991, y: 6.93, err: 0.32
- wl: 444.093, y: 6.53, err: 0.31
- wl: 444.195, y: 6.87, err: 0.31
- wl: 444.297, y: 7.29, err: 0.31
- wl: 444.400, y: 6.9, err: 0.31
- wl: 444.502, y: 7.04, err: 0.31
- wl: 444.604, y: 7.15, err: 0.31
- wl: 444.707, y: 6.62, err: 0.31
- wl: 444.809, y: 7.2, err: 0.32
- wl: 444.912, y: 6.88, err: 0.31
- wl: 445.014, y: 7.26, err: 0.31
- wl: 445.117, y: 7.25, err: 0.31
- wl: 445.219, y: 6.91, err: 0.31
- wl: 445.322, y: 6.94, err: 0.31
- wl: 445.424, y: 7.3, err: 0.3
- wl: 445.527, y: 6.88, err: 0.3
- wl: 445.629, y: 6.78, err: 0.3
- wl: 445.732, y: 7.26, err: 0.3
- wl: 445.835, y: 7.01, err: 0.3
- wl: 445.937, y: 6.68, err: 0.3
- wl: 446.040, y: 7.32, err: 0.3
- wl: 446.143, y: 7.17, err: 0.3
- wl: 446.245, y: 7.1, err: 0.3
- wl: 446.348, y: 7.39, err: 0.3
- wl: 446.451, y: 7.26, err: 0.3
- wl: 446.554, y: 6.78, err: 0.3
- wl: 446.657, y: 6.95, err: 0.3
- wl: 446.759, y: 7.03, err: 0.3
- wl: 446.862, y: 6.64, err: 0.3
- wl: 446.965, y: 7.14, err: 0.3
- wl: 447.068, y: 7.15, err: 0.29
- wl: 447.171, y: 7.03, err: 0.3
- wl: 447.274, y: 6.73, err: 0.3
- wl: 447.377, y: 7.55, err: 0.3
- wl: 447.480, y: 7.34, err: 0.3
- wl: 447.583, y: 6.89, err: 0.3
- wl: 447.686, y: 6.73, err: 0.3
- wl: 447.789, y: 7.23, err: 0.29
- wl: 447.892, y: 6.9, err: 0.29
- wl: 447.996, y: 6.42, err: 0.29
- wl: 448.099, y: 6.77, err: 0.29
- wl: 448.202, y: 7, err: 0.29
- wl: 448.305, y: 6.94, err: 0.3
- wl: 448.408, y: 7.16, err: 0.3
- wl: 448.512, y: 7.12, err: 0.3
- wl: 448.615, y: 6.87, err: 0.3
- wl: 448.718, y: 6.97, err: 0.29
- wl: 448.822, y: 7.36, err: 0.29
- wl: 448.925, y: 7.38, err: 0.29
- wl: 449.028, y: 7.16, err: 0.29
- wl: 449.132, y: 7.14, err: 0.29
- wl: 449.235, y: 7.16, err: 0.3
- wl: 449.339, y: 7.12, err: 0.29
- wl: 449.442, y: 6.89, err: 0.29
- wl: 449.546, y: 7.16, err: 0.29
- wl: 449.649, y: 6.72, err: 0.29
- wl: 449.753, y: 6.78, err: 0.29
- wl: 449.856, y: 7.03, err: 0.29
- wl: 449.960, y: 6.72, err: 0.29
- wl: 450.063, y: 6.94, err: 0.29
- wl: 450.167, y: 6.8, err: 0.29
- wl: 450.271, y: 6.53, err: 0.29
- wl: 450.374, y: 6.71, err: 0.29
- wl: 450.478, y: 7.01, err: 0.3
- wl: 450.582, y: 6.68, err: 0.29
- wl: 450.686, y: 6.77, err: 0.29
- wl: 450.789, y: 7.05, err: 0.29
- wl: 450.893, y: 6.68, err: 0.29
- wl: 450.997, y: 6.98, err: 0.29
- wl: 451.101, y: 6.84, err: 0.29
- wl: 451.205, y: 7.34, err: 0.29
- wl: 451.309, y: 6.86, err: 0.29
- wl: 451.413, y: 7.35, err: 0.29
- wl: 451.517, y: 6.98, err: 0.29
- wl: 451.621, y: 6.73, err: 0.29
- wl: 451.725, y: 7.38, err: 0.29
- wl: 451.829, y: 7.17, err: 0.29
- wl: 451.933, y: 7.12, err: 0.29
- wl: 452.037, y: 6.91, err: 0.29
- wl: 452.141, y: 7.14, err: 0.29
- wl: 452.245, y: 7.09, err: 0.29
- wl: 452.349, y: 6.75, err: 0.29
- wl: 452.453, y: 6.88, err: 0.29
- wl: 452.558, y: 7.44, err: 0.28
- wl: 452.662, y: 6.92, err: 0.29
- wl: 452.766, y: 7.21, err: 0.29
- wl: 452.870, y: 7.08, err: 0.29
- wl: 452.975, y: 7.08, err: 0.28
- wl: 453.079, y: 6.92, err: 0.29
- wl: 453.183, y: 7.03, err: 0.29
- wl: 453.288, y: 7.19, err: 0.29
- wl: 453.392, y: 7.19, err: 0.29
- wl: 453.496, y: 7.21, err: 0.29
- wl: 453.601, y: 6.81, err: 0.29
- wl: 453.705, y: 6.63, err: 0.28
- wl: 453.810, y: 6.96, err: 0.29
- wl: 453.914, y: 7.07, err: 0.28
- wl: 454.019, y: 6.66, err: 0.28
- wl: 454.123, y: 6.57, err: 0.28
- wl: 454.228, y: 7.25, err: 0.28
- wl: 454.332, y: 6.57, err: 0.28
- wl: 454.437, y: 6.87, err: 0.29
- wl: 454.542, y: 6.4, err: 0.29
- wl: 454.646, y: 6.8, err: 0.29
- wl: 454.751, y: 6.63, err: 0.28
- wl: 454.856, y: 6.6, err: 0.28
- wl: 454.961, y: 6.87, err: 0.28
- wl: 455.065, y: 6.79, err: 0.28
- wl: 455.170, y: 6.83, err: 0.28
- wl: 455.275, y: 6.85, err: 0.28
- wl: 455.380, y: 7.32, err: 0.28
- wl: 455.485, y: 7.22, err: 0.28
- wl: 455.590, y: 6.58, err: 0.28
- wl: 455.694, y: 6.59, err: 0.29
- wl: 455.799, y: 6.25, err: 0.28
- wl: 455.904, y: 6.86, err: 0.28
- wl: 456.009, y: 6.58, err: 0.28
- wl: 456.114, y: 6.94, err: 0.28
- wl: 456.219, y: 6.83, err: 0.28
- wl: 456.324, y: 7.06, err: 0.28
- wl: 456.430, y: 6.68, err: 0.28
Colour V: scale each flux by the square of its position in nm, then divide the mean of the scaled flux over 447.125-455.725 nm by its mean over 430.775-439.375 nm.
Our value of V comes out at 1.55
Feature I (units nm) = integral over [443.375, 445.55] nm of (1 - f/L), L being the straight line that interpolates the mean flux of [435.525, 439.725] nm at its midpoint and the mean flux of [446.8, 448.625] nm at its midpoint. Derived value -0.16 nm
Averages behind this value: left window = 5.38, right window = 6.98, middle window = 6.95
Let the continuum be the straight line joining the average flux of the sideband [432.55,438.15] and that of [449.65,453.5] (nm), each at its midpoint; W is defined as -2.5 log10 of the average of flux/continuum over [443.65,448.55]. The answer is -0.15 mag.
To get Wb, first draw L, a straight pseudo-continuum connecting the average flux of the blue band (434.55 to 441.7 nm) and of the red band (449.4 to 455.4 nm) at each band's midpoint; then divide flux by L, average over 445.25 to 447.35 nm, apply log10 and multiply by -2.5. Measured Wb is -0.116 mag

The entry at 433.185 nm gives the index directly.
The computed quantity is 4.12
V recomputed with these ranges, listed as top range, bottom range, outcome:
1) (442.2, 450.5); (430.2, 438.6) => 1.54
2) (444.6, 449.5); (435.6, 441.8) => 1.26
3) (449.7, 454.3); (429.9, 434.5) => 1.56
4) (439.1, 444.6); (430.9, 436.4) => 1.57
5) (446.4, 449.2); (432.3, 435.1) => 1.93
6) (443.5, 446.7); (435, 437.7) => 1.56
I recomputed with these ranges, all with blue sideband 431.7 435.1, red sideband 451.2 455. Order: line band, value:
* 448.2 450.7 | -0.21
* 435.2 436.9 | -0.04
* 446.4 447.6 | -0.19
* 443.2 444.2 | -0.22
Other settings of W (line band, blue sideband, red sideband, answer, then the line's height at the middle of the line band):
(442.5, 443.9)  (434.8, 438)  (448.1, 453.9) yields -0.19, 5.79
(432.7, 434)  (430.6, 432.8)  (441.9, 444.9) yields 0.38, 5.6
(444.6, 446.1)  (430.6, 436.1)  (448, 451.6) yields -0.12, 6.29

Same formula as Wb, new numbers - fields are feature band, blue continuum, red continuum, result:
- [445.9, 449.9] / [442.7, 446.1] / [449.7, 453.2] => -0.01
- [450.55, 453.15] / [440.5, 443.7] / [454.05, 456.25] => -0.04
